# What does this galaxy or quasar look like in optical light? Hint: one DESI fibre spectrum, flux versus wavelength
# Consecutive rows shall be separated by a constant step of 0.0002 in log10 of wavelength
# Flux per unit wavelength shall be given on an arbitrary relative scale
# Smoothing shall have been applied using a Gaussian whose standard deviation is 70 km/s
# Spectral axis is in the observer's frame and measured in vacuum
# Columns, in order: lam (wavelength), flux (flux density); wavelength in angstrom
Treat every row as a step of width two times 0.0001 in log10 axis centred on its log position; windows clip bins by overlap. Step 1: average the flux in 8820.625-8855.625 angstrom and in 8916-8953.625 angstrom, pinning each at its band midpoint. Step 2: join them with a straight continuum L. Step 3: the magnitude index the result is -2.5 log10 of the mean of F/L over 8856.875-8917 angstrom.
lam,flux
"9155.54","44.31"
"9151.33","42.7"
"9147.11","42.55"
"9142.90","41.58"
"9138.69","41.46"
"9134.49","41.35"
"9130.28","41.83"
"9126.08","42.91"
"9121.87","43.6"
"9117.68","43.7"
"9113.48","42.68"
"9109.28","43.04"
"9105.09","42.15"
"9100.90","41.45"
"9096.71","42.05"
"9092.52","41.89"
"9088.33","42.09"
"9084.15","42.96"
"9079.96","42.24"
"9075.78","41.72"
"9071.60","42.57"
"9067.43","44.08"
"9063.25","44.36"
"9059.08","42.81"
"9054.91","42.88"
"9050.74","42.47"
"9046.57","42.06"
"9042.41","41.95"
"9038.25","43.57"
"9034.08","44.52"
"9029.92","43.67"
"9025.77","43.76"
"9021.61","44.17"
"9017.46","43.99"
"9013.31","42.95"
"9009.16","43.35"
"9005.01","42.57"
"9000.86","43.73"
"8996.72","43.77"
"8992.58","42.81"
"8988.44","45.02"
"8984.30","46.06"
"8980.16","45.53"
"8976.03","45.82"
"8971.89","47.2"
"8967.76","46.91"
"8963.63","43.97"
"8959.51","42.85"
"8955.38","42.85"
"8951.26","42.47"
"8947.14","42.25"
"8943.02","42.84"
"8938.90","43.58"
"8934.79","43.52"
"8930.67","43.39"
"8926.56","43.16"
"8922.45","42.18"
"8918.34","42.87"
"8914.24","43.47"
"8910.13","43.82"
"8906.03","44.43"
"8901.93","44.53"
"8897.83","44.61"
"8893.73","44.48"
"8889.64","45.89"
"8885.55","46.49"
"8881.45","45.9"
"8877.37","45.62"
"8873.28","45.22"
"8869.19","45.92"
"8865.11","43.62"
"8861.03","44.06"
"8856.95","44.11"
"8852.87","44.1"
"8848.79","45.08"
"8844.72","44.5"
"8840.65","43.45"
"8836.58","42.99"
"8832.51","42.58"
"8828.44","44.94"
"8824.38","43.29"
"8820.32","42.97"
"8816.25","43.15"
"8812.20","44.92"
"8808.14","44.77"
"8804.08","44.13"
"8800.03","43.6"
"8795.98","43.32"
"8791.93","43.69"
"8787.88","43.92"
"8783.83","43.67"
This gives -0.04 mag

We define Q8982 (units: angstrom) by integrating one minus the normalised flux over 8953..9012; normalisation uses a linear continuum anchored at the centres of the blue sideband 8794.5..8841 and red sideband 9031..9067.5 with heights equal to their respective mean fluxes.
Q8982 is -1.5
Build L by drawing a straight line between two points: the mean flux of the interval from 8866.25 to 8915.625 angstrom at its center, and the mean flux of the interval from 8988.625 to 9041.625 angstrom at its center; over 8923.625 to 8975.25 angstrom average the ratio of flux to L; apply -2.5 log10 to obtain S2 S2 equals 0.01 mag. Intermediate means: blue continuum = 45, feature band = 43.8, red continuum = 43.6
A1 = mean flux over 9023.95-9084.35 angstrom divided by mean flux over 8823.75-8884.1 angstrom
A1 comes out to 0.97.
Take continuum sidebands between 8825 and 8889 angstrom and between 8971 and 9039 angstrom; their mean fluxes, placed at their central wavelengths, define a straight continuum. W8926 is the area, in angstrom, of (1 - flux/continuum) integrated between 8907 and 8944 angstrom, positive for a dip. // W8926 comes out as 0.97 angstrom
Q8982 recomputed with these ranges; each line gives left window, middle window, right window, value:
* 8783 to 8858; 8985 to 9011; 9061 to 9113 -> -0.4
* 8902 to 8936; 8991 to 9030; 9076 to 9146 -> -0.5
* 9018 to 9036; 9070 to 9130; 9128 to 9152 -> 0.2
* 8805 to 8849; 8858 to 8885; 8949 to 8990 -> -0.6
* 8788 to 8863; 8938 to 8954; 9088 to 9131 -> 0.2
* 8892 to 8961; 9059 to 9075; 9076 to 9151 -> -0.3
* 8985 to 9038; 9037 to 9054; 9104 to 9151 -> 0.3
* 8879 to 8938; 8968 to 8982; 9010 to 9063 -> -0.8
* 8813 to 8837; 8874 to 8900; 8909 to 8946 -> -1.3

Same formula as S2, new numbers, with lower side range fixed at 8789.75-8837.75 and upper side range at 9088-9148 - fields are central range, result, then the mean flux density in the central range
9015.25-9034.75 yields -0.03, 44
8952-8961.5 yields 0.01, 42.8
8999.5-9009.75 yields -0.01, 43.1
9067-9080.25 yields 0.00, 42.5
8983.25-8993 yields -0.05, 44.8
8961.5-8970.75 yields -0.06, 45.6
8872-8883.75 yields -0.05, 45.6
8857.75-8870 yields -0.02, 44.4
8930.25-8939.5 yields -0.01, 43.5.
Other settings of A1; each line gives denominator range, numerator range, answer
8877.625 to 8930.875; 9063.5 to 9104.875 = 0.96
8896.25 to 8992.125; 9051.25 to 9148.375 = 0.97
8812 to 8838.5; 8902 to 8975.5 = 1.01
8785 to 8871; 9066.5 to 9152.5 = 0.96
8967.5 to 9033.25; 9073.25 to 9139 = 0.95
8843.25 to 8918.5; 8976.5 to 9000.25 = 1.00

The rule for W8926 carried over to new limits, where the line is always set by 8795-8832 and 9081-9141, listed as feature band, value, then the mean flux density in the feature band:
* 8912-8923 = 0.10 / 42.9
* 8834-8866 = -0.22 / 44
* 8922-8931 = 0.07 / 43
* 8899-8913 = -0.27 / 44.2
